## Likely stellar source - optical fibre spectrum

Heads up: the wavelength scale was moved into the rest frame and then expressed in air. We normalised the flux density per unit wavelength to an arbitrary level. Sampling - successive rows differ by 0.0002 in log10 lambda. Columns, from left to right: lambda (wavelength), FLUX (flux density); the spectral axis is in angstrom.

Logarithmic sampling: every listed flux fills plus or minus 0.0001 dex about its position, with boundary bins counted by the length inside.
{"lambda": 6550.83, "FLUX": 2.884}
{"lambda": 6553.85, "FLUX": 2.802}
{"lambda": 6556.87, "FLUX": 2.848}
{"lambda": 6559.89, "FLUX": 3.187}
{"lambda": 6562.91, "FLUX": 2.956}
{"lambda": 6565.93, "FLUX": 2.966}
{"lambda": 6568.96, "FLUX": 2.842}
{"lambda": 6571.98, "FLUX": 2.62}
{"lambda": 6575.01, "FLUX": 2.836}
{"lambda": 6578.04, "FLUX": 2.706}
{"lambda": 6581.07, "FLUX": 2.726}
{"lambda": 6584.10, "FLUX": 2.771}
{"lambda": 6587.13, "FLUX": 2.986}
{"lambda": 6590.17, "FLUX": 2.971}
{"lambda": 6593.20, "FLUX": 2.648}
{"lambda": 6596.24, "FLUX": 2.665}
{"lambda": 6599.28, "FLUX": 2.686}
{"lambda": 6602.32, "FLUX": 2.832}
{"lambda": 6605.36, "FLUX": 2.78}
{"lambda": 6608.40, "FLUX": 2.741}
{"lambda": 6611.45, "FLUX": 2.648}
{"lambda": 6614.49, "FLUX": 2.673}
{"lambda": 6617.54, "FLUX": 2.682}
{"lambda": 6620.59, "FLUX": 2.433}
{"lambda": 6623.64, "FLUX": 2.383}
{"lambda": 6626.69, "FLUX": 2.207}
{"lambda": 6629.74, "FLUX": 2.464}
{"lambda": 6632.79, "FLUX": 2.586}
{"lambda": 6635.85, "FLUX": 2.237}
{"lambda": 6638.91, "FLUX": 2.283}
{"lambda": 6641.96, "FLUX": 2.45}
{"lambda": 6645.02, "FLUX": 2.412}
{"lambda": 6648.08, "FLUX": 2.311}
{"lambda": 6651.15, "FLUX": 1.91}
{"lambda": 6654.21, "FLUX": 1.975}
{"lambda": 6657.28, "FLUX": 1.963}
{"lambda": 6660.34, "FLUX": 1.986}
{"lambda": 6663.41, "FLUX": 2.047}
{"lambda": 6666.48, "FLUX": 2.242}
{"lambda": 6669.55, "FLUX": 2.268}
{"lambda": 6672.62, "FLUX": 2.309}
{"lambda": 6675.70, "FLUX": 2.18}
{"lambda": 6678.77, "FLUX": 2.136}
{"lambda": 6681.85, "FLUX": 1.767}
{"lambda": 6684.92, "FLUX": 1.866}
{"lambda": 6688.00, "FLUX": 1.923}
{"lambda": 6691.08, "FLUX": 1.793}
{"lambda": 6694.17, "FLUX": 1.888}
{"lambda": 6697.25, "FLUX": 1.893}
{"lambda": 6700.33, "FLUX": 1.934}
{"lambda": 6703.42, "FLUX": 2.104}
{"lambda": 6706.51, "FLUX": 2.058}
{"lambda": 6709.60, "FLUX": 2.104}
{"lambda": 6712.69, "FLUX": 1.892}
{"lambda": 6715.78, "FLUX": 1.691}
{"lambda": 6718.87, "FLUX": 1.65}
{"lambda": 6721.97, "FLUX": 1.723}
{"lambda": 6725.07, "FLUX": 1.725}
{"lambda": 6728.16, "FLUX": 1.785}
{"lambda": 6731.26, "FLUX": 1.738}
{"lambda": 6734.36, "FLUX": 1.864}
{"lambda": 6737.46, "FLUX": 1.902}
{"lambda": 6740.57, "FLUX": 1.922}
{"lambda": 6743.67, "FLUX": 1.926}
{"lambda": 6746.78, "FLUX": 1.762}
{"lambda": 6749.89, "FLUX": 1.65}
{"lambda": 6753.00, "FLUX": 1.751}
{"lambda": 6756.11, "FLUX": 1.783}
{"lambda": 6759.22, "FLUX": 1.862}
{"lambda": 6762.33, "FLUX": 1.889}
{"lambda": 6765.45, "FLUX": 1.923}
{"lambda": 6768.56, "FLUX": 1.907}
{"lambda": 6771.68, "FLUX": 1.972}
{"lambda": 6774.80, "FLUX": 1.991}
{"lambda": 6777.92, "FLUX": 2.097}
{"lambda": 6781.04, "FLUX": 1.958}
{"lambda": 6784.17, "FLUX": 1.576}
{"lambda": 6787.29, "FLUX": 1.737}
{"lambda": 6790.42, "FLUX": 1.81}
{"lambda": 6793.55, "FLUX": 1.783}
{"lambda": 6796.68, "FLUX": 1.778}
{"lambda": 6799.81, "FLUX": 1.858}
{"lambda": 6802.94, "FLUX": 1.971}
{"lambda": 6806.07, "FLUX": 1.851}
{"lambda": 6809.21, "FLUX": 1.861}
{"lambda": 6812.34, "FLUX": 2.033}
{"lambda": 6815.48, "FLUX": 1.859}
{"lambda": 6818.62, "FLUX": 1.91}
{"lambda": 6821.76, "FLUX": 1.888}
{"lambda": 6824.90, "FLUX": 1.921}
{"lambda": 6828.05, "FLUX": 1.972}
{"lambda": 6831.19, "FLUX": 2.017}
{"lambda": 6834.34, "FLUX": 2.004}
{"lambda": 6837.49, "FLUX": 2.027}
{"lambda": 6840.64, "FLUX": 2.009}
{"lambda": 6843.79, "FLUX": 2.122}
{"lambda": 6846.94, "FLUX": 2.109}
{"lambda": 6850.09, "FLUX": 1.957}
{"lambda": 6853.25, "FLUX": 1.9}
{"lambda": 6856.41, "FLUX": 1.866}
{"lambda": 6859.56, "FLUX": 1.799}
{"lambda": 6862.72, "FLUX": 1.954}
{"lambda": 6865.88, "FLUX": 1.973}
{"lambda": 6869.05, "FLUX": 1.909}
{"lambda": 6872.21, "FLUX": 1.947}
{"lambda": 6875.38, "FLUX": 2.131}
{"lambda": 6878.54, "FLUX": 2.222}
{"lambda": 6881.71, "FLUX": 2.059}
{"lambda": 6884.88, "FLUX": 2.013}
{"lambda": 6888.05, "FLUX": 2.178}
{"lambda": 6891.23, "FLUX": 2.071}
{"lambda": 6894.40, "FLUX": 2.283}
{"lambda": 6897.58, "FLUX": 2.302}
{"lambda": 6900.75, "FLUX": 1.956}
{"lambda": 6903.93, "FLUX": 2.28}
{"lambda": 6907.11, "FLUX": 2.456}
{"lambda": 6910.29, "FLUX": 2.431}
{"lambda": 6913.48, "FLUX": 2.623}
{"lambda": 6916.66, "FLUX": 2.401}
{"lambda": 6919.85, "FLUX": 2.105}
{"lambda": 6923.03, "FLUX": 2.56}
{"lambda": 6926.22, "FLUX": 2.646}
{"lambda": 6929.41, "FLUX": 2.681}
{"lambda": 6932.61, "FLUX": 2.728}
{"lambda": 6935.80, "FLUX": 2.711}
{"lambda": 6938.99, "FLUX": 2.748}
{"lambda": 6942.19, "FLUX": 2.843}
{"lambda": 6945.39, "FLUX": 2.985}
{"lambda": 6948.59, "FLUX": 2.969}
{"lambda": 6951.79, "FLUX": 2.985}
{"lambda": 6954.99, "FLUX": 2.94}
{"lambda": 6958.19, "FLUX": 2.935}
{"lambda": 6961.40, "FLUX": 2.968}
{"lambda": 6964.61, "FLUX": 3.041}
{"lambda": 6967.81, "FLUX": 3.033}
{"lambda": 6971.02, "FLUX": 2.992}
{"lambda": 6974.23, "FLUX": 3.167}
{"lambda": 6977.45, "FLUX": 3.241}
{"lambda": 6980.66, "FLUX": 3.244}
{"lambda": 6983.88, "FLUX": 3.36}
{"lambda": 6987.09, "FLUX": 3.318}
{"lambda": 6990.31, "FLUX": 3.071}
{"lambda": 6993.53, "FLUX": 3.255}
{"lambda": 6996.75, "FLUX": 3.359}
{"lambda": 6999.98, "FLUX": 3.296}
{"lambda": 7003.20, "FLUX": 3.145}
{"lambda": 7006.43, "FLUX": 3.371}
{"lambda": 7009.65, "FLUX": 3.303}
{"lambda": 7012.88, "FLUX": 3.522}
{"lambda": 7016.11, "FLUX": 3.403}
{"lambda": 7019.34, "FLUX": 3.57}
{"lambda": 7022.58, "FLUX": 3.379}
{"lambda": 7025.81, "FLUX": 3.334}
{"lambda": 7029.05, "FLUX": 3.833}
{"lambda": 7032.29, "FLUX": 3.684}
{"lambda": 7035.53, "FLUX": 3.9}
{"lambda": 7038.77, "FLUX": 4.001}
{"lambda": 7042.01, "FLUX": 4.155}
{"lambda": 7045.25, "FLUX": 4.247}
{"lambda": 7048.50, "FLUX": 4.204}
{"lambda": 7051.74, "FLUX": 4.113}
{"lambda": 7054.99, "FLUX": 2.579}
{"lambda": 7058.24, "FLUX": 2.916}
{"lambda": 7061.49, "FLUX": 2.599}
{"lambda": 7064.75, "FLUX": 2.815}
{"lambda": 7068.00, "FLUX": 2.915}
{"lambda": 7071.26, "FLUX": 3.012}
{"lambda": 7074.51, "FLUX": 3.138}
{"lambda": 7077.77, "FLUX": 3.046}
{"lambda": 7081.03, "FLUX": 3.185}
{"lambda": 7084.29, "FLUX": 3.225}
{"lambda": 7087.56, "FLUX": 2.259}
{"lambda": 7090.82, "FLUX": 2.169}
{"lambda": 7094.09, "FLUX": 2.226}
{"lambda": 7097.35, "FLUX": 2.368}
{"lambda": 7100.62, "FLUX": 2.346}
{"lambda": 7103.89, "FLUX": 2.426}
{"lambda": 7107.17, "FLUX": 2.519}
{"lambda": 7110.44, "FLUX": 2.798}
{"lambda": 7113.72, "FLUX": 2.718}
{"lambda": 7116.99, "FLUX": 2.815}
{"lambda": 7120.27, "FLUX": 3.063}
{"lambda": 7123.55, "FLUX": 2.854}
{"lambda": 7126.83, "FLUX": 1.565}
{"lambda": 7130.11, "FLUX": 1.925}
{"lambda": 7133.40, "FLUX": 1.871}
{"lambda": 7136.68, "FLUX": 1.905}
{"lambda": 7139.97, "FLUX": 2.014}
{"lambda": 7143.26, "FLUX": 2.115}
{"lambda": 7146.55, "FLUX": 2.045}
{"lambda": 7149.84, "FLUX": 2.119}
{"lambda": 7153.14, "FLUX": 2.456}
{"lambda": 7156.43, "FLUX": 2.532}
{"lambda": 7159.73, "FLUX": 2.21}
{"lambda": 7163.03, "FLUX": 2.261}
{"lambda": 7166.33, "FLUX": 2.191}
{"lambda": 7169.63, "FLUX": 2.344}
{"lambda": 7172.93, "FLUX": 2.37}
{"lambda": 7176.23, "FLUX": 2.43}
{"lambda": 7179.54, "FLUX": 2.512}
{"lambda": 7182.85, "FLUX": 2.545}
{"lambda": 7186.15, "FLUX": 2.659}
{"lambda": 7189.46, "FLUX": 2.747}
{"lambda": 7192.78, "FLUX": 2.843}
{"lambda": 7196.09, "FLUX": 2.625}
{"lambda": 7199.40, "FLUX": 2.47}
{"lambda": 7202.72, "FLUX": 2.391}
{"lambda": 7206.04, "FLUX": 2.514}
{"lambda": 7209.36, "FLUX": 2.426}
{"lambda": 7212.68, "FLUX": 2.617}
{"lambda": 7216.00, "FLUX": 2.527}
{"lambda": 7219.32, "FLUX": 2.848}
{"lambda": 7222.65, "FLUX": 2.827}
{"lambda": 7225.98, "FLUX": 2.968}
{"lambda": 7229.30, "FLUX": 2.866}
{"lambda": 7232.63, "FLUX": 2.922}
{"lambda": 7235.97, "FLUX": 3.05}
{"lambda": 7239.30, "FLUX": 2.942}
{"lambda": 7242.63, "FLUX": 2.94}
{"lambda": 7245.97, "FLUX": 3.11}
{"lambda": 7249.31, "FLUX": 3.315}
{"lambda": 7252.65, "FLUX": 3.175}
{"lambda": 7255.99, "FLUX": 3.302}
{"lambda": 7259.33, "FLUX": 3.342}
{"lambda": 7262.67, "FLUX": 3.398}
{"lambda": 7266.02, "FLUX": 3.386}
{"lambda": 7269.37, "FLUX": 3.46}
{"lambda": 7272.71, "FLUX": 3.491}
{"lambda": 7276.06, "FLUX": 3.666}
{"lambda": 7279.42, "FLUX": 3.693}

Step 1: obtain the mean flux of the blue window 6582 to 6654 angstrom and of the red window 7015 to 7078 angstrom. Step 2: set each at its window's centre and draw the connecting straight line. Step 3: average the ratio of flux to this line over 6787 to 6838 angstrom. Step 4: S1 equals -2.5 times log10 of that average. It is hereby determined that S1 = 0.48 mag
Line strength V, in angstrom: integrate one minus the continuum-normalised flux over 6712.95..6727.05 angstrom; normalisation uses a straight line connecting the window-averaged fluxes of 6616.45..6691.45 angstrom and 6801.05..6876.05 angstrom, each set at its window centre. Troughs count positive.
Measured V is 2.6 angstrom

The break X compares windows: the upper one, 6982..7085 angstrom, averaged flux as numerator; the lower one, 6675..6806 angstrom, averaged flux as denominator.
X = 1.8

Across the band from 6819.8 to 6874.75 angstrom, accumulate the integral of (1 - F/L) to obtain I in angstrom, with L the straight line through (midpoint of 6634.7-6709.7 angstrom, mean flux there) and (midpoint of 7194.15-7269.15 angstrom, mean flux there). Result 8.83 angstrom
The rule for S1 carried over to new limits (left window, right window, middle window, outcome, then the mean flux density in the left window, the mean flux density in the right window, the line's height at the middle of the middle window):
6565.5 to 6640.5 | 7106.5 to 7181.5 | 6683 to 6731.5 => 0.357 mag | 2.65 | 2.33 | 2.59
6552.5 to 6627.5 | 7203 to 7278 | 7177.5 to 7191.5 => 0.154 mag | 2.75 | 3.04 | 3.02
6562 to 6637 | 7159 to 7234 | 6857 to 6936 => 0.171 mag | 2.68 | 2.57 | 2.63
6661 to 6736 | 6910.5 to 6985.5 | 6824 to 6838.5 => 0.217 mag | 1.94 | 2.86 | 2.43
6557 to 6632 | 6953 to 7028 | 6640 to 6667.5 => 0.290 mag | 2.73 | 3.23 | 2.8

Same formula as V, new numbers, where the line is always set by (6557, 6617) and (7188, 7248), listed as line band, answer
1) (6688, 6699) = 3.64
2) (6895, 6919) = 3.81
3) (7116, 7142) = 5.00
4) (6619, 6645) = 3.86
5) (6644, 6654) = 2.24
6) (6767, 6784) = 5.10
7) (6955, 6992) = -4.54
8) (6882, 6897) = 3.45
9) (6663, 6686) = 5.65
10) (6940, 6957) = -0.98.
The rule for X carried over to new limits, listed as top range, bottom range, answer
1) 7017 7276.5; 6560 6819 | 1.31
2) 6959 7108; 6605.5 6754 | 1.52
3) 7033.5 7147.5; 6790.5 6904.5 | 1.41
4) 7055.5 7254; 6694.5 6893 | 1.35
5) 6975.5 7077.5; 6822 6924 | 1.61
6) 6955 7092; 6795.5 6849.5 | 1.67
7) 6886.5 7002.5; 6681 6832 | 1.49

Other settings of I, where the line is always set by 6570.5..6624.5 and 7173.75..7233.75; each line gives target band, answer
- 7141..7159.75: 2.9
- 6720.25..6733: 4.5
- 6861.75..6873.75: 3.3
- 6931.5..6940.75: -0.2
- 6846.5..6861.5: 4.3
